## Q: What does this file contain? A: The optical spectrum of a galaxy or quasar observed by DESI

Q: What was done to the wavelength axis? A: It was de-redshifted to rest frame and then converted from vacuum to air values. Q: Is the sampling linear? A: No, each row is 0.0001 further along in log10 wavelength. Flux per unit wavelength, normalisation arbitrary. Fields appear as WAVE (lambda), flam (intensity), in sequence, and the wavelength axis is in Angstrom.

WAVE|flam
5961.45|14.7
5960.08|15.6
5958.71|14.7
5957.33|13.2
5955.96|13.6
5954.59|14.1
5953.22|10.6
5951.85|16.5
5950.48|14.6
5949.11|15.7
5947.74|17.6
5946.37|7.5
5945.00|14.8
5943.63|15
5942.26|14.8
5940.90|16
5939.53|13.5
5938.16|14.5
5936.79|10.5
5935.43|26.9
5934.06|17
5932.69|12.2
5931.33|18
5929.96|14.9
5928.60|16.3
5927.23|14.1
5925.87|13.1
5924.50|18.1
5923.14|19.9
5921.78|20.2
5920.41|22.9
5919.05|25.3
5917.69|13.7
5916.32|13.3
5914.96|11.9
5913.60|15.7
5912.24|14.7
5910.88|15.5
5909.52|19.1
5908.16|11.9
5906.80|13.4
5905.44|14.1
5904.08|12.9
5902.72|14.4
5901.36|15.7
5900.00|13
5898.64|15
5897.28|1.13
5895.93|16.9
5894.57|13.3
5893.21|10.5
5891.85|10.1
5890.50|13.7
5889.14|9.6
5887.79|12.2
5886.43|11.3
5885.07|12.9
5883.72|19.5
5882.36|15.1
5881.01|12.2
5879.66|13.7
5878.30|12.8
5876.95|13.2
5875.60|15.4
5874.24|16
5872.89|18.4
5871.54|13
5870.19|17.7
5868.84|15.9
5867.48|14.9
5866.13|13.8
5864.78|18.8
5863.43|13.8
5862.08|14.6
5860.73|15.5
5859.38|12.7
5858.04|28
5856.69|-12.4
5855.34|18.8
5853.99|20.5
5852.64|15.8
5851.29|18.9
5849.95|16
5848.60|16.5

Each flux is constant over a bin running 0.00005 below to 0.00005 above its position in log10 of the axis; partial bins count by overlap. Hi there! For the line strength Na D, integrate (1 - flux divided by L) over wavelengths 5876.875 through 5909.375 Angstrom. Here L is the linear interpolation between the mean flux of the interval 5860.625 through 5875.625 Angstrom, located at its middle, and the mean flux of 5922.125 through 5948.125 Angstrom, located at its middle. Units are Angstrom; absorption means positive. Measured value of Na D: 5.5 Angstrom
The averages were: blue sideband 15.7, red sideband 15.5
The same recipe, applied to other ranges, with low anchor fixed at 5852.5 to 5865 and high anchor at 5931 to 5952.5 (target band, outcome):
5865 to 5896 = 1.3 Angstrom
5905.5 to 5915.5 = 0.2 Angstrom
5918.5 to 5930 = -2.5 Angstrom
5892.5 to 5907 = 2.1 Angstrom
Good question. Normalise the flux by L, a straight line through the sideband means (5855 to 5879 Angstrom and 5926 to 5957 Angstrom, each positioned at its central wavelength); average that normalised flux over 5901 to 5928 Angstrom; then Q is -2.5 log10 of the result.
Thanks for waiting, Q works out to -0.09 mag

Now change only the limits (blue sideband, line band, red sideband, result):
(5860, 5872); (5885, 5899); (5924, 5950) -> 0.32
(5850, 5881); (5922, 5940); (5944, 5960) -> -0.14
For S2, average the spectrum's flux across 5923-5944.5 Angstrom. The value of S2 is 15.8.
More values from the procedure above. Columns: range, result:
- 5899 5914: 14.6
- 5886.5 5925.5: 14.5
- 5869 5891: 14.2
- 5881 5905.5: 12.8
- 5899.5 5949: 15.6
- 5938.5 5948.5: 14.2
